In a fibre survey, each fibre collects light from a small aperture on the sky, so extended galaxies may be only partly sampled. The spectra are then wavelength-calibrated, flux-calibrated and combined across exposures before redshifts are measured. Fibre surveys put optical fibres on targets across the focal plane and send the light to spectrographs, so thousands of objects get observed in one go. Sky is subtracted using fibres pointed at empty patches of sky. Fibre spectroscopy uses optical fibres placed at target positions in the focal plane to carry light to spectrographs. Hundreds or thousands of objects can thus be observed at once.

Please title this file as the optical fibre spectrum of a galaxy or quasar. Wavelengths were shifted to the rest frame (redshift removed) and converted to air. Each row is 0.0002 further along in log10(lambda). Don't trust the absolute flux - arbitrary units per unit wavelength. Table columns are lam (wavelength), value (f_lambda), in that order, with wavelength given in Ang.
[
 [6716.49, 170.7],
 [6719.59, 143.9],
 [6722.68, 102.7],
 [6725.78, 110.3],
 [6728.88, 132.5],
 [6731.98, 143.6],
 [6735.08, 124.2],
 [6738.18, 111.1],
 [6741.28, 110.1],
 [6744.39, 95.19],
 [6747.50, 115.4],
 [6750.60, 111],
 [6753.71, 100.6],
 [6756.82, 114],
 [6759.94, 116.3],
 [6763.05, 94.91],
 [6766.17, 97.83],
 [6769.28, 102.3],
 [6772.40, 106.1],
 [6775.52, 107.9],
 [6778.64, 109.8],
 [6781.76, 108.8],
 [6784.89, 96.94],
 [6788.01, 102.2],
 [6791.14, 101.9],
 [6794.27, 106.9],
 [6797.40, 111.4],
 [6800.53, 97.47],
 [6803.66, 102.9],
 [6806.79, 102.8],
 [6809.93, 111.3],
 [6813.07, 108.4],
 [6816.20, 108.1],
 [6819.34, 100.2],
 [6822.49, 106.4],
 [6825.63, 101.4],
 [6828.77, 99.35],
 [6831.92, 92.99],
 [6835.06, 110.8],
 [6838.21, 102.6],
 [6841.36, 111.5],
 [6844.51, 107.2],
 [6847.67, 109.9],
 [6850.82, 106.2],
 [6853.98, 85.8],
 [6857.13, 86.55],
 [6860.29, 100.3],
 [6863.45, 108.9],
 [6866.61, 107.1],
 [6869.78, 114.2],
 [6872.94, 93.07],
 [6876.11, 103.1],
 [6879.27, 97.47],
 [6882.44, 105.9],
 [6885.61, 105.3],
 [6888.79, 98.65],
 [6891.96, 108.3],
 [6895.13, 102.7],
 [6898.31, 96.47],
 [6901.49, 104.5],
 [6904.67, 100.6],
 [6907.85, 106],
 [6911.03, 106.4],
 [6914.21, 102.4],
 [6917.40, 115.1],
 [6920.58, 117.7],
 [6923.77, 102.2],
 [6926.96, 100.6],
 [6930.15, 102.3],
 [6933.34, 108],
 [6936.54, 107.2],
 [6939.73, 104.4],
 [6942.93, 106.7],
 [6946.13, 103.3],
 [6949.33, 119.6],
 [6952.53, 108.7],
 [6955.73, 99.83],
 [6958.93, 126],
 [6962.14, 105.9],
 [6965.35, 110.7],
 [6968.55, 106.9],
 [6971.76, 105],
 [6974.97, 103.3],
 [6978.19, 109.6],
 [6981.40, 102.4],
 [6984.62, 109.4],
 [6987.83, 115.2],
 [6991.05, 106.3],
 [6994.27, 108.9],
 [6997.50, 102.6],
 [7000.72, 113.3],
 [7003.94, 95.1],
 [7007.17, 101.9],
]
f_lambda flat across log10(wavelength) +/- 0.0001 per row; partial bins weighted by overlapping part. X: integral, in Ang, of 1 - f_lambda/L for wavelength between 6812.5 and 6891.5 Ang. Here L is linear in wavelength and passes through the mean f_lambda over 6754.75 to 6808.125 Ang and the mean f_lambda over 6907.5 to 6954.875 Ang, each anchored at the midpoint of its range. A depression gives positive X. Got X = 2.3 Ang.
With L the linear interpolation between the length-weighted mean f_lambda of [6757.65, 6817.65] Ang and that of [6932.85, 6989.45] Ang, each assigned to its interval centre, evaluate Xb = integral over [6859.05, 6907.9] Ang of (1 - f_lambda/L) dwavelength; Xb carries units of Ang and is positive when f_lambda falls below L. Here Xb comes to 1.7 Ang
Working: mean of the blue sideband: 105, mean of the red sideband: 108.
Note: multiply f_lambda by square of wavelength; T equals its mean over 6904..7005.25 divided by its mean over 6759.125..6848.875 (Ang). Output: 1.1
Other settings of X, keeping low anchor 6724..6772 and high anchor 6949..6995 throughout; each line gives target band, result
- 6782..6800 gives 1.2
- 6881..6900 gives 1.2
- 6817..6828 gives 0.8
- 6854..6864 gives 1.3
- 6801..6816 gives 0.7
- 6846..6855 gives 0.7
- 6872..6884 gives 1.1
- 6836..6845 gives 0.3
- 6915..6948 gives 0.8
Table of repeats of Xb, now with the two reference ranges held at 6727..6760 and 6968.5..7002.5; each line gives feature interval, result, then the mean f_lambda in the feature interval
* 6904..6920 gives 0.4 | 107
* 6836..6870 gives 2.6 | 103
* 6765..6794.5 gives 2.7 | 104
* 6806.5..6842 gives 2.7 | 105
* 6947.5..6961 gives -0.6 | 113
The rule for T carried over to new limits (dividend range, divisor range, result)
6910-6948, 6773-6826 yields 1.05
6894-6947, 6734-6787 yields 1.03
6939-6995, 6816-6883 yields 1.10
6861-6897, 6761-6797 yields 1.03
